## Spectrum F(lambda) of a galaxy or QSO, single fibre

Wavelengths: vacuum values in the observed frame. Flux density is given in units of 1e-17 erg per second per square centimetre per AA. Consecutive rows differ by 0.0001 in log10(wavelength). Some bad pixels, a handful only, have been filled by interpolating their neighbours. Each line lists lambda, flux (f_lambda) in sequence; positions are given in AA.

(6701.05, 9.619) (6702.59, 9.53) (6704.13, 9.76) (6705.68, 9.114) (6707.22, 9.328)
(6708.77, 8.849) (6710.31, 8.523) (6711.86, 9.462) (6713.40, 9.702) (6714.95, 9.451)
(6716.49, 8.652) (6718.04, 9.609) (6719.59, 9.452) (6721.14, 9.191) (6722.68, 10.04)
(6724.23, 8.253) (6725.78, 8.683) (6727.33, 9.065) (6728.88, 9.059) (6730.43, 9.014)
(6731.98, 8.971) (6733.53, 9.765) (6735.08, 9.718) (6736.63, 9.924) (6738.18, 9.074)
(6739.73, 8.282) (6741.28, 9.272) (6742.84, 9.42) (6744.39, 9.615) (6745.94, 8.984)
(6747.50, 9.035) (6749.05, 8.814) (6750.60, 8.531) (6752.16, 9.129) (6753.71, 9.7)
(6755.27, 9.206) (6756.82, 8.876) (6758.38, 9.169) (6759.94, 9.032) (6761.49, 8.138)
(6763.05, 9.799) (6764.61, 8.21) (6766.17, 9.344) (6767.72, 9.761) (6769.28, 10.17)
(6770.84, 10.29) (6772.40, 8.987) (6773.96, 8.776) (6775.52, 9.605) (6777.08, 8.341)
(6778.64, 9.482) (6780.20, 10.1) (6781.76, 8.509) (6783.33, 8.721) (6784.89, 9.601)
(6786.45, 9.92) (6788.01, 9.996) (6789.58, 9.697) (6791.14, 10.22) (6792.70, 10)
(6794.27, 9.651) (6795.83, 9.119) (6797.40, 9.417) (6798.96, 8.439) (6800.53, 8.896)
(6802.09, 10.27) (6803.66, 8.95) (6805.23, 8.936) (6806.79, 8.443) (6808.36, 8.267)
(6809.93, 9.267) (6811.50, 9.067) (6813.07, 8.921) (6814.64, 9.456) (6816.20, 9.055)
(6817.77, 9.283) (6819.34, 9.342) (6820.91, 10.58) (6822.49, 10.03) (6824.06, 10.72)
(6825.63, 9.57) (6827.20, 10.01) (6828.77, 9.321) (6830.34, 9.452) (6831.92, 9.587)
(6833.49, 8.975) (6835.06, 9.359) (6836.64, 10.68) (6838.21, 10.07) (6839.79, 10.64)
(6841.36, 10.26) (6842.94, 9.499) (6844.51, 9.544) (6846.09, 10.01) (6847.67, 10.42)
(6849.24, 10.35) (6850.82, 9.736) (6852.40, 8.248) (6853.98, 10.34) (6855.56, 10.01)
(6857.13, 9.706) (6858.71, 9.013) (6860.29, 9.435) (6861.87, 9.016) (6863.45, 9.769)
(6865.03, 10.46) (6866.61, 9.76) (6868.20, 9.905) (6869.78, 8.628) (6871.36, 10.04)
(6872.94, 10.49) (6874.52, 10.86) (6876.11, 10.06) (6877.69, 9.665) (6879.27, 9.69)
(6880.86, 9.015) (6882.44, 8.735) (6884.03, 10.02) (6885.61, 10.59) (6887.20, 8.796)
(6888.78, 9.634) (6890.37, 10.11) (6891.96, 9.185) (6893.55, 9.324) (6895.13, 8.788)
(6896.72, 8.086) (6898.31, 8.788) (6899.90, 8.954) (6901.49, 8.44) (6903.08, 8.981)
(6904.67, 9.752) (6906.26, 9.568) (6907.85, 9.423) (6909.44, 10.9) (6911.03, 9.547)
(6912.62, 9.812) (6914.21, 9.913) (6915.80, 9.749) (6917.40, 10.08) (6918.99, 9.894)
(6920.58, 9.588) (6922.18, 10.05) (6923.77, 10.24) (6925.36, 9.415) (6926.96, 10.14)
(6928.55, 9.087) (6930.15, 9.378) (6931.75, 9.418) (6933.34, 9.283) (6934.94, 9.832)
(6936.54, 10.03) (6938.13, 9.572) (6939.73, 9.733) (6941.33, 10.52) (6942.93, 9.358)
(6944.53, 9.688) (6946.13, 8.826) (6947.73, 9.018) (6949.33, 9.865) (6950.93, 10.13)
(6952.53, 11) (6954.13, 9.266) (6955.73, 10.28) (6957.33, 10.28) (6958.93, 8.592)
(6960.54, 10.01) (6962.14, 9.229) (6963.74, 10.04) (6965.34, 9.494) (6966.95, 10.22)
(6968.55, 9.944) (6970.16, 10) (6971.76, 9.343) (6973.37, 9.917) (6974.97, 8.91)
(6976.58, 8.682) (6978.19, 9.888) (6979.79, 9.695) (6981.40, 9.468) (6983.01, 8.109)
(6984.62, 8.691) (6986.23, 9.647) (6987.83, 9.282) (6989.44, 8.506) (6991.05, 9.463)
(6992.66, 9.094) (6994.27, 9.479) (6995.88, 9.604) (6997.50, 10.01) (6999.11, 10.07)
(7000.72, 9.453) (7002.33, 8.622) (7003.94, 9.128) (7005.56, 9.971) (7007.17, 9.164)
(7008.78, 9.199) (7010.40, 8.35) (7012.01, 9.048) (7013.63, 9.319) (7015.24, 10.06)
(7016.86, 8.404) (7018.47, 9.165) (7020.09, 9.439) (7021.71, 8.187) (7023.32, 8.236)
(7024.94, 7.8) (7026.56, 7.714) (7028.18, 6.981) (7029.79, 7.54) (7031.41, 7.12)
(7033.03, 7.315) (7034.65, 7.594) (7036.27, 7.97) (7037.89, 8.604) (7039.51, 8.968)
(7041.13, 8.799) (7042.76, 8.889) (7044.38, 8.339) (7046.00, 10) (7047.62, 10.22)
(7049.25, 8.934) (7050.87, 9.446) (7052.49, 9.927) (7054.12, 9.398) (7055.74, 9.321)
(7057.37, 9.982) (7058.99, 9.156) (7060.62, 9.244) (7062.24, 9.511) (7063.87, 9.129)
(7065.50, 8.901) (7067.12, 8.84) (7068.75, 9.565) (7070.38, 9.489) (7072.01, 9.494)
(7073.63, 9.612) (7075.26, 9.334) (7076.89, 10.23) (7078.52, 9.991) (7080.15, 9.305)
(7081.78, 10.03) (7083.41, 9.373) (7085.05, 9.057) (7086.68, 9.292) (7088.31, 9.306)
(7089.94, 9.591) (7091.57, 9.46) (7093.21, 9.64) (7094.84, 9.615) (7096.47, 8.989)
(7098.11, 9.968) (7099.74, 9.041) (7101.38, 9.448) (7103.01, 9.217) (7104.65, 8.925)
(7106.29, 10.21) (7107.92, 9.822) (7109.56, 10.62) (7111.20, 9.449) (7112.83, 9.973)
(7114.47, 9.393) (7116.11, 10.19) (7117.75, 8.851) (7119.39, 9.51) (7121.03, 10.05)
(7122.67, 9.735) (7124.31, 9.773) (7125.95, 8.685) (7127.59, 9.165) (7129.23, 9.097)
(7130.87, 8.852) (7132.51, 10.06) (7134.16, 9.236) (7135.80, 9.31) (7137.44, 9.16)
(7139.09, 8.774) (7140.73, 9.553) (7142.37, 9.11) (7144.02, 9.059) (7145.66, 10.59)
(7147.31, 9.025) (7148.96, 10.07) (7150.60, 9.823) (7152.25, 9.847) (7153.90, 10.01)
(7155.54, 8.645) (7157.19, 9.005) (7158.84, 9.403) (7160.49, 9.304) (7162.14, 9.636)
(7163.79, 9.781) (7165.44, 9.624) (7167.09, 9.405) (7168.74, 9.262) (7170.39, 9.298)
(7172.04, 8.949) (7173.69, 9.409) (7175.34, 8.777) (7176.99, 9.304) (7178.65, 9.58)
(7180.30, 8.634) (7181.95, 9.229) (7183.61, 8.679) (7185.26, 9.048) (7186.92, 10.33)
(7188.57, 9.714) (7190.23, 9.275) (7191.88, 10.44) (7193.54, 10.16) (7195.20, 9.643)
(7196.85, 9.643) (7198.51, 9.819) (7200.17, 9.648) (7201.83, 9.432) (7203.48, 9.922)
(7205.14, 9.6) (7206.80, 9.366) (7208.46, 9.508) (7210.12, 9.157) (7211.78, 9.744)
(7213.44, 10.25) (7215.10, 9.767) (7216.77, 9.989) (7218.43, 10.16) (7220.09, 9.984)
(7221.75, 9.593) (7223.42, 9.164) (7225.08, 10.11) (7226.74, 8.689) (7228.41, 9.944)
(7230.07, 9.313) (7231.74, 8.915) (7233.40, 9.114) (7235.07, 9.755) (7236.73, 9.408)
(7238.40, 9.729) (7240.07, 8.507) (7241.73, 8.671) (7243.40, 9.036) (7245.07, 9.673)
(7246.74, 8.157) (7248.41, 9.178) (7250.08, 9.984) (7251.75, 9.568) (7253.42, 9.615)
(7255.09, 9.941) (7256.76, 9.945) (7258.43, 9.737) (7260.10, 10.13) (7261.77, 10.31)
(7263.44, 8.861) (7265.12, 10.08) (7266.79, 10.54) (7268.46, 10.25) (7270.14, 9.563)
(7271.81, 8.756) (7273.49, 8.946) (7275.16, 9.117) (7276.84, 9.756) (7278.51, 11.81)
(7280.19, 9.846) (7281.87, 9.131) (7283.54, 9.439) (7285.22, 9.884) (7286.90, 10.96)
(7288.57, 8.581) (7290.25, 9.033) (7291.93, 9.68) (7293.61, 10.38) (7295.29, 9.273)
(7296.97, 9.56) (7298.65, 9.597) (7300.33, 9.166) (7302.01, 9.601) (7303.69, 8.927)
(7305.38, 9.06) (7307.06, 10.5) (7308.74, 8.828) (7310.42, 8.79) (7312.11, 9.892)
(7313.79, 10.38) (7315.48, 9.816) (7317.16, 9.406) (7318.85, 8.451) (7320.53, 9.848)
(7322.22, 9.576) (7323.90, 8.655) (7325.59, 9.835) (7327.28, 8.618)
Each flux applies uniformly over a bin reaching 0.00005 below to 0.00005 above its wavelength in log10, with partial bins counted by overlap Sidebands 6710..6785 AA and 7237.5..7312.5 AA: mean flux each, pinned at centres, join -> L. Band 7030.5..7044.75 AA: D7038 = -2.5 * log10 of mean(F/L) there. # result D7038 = 0.15 mag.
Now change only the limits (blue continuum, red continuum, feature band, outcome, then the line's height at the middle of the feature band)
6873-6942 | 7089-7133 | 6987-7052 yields 0.08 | 9.56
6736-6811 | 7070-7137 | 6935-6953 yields -0.04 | 9.38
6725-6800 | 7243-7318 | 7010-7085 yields 0.06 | 9.46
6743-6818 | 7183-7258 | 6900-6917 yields -0.03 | 9.32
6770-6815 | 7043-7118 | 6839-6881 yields -0.05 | 9.34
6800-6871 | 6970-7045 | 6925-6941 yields -0.05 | 9.18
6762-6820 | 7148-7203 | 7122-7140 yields 0.02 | 9.46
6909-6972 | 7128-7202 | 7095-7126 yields -0.01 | 9.52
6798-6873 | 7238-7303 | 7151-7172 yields 0.02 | 9.59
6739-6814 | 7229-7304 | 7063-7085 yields -0.01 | 9.42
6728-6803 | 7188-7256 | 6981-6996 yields 0.04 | 9.41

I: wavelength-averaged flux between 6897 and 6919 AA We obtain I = 9.51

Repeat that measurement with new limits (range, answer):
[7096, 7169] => 9.48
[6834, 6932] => 9.66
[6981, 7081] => 9.03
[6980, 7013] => 9.22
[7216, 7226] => 9.83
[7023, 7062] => 8.66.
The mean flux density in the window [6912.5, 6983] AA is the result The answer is 9.68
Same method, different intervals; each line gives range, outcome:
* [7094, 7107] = 9.42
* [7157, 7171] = 9.43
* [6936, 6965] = 9.74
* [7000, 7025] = 9.01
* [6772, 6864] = 9.51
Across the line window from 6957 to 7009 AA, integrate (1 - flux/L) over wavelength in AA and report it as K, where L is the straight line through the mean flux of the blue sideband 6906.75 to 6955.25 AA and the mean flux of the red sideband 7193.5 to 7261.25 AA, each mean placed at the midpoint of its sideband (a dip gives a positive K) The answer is 1.6 AA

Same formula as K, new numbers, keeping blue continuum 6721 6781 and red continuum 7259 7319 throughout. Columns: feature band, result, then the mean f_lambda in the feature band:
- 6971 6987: 0.26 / 9.23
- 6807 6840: -1.08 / 9.56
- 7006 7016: 0.21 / 9.22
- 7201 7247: 0.54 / 9.47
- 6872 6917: -1.07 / 9.54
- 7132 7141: 0.19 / 9.31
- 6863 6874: -0.71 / 9.89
